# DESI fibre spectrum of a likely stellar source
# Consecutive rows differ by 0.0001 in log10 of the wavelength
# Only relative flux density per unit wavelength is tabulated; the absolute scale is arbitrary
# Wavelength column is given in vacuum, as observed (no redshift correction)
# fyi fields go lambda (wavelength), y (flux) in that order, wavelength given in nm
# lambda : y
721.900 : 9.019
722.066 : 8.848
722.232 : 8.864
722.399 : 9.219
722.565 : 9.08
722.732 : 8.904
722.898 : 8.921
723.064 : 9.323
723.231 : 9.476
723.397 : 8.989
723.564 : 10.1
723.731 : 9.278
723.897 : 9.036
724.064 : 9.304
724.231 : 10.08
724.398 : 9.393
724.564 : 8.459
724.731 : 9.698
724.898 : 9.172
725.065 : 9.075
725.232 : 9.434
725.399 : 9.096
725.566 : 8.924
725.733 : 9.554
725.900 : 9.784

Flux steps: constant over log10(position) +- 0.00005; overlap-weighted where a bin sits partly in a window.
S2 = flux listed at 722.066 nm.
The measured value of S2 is 8.848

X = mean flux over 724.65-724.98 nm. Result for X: 9.43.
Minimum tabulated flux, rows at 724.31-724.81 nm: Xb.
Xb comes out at 8.459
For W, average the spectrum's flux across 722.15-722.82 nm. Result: 9.01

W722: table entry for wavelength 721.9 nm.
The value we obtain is 9.019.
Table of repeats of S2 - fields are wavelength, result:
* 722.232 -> 8.864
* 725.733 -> 9.554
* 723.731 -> 9.278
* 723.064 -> 9.323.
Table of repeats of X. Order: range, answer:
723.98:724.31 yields 9.67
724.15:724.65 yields 9.32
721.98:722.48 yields 8.97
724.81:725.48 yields 9.2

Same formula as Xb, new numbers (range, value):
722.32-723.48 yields 8.904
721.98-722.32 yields 8.848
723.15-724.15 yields 8.989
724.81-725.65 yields 8.924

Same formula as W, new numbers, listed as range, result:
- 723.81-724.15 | 9.18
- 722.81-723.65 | 9.36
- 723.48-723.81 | 9.67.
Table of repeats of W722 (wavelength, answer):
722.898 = 8.921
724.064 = 9.304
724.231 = 10.08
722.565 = 9.08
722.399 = 9.219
